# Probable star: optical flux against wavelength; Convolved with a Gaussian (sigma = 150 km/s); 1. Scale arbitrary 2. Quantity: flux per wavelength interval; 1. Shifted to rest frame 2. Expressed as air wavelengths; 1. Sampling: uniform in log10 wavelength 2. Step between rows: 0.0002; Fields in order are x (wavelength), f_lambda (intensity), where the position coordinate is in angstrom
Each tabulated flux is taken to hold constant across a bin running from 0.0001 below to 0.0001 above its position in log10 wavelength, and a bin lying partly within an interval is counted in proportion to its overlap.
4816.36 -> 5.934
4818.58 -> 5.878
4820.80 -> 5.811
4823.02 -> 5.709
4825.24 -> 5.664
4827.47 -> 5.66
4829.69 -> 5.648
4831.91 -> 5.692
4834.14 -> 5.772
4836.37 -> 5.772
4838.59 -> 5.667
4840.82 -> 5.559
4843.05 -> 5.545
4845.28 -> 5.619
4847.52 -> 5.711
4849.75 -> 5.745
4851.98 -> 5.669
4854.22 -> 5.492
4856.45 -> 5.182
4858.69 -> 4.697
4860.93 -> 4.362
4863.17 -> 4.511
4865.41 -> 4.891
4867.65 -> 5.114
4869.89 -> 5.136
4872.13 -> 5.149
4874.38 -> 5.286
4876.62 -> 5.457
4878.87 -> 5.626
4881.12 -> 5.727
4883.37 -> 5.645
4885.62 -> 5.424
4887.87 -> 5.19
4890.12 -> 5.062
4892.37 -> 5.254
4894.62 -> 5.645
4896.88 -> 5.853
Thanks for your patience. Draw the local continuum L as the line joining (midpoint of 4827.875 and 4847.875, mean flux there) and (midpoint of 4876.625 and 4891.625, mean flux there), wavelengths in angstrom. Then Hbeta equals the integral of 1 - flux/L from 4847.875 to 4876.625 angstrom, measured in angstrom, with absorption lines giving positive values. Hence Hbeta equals 2.14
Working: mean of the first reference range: 5.66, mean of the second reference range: 5.44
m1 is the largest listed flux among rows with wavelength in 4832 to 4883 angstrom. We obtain 5.772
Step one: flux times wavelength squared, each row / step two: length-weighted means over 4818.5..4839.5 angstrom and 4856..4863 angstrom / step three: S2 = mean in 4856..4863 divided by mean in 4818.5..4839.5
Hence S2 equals 0.83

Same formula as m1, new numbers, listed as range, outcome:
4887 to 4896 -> 5.645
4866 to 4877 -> 5.457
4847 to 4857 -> 5.745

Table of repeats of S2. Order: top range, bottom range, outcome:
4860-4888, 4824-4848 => 0.93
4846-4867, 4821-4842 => 0.91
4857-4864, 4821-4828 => 0.82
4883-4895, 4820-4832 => 0.96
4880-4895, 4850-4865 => 1.09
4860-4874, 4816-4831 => 0.87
